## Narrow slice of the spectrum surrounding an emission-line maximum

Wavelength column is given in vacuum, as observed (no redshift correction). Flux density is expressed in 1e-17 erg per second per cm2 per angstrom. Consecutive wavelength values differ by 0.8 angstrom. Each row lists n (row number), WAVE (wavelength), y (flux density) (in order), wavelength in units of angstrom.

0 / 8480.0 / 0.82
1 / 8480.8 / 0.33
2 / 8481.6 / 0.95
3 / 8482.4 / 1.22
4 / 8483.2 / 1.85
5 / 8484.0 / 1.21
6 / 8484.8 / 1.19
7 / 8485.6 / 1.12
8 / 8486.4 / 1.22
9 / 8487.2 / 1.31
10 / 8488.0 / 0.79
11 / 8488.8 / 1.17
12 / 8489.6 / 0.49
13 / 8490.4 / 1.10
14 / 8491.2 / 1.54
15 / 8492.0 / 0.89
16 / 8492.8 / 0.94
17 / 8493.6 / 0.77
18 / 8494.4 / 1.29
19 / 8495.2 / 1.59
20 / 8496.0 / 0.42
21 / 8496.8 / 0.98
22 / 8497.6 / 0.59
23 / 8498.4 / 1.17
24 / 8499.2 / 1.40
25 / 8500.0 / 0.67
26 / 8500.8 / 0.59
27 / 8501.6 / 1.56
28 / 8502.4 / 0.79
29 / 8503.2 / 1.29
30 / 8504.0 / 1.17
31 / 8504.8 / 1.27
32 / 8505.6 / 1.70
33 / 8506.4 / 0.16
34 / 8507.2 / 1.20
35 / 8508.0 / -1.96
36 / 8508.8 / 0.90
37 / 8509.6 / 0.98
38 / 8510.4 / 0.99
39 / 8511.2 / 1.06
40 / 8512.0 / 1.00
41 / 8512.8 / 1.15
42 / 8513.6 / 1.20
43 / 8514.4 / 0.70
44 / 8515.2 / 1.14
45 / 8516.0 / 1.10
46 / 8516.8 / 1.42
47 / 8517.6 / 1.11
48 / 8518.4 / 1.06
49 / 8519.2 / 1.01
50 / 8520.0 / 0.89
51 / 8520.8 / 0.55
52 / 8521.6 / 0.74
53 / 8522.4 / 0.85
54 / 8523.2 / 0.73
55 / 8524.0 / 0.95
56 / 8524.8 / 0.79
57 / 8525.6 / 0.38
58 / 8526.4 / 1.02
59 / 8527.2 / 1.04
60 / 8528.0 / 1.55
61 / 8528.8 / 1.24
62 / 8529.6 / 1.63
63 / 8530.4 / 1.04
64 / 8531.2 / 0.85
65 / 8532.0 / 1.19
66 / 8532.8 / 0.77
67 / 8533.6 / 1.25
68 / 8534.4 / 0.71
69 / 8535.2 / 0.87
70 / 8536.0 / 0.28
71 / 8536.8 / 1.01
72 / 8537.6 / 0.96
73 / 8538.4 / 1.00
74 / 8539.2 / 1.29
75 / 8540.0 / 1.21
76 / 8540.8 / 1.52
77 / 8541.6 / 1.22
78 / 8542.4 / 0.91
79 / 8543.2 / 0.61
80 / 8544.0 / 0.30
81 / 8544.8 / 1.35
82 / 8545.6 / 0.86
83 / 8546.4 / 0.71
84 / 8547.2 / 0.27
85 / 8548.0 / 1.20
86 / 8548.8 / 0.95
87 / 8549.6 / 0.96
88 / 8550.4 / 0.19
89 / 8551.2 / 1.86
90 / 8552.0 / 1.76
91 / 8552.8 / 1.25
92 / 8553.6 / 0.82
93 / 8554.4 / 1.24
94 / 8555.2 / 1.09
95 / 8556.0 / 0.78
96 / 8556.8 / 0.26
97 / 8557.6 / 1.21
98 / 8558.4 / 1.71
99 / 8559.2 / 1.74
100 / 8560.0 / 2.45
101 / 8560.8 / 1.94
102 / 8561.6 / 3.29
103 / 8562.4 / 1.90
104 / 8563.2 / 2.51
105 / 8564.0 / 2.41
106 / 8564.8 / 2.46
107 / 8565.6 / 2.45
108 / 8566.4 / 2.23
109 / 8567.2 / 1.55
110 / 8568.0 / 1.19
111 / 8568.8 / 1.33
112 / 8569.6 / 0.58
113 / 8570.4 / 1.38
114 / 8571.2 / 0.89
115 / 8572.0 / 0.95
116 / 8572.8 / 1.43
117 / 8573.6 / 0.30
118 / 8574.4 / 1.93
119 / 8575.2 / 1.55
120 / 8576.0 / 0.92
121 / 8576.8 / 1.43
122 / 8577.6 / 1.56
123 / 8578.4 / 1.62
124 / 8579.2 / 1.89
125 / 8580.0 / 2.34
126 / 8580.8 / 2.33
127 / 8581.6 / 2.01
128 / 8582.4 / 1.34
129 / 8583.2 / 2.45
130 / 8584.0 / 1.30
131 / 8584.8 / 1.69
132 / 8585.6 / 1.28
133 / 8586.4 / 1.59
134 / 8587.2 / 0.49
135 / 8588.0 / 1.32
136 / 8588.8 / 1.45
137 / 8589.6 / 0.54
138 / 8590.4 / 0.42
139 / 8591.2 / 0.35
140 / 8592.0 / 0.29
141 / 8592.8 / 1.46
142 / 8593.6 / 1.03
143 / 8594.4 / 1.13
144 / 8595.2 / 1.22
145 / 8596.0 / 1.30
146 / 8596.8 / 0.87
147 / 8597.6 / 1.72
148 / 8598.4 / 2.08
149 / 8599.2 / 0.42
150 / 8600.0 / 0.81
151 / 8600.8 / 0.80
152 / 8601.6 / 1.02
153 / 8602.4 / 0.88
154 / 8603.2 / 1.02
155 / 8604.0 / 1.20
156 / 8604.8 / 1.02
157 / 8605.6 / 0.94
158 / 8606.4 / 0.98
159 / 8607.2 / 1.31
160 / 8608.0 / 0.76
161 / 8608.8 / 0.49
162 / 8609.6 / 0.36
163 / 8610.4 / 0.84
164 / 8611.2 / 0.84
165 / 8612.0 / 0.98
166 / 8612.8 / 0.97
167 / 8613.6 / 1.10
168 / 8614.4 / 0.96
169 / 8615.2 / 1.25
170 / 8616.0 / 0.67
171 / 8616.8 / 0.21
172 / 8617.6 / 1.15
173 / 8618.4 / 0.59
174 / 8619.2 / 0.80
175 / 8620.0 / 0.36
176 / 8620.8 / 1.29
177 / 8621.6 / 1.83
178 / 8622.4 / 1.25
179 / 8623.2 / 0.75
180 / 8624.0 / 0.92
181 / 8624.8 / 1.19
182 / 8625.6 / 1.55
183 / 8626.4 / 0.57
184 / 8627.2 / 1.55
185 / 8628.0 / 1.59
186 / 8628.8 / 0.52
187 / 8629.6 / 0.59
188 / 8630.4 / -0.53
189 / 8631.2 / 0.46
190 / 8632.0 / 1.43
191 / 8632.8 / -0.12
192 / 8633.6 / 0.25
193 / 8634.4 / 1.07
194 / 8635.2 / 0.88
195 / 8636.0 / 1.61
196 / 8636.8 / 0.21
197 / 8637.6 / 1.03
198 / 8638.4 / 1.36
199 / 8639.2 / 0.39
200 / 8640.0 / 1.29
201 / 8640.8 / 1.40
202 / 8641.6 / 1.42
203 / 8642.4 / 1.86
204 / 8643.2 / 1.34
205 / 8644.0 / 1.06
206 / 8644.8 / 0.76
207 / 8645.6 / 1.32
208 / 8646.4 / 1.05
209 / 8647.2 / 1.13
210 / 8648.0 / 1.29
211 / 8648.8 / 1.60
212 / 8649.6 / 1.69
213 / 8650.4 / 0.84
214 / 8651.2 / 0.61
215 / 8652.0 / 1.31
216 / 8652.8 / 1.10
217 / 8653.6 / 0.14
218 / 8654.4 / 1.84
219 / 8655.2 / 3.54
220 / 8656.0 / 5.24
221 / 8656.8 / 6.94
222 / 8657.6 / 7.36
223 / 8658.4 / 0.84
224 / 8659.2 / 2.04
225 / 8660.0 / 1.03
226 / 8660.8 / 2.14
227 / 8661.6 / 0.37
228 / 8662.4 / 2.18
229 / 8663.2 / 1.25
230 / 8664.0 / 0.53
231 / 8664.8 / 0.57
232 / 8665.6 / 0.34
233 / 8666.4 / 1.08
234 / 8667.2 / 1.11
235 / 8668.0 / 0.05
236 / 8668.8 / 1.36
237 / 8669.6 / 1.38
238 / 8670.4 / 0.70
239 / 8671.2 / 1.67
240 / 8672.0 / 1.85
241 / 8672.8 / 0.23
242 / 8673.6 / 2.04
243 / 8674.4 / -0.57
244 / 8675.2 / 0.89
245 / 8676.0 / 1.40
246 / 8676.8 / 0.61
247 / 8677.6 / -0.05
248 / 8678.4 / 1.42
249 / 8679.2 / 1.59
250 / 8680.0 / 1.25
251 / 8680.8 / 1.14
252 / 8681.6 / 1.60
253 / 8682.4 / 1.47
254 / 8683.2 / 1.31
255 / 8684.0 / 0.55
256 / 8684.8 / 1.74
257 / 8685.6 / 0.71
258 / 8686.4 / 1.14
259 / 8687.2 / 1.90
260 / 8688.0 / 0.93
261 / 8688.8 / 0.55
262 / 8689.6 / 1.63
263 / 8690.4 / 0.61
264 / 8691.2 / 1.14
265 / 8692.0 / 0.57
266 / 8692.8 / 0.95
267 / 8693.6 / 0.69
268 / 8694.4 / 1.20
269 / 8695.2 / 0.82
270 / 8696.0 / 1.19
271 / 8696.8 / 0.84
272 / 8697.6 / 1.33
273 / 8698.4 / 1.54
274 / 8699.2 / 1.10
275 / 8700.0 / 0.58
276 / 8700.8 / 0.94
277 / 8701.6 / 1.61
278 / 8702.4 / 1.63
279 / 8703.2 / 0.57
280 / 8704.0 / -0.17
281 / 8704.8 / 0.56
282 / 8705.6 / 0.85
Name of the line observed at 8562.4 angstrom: [S II] 6716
